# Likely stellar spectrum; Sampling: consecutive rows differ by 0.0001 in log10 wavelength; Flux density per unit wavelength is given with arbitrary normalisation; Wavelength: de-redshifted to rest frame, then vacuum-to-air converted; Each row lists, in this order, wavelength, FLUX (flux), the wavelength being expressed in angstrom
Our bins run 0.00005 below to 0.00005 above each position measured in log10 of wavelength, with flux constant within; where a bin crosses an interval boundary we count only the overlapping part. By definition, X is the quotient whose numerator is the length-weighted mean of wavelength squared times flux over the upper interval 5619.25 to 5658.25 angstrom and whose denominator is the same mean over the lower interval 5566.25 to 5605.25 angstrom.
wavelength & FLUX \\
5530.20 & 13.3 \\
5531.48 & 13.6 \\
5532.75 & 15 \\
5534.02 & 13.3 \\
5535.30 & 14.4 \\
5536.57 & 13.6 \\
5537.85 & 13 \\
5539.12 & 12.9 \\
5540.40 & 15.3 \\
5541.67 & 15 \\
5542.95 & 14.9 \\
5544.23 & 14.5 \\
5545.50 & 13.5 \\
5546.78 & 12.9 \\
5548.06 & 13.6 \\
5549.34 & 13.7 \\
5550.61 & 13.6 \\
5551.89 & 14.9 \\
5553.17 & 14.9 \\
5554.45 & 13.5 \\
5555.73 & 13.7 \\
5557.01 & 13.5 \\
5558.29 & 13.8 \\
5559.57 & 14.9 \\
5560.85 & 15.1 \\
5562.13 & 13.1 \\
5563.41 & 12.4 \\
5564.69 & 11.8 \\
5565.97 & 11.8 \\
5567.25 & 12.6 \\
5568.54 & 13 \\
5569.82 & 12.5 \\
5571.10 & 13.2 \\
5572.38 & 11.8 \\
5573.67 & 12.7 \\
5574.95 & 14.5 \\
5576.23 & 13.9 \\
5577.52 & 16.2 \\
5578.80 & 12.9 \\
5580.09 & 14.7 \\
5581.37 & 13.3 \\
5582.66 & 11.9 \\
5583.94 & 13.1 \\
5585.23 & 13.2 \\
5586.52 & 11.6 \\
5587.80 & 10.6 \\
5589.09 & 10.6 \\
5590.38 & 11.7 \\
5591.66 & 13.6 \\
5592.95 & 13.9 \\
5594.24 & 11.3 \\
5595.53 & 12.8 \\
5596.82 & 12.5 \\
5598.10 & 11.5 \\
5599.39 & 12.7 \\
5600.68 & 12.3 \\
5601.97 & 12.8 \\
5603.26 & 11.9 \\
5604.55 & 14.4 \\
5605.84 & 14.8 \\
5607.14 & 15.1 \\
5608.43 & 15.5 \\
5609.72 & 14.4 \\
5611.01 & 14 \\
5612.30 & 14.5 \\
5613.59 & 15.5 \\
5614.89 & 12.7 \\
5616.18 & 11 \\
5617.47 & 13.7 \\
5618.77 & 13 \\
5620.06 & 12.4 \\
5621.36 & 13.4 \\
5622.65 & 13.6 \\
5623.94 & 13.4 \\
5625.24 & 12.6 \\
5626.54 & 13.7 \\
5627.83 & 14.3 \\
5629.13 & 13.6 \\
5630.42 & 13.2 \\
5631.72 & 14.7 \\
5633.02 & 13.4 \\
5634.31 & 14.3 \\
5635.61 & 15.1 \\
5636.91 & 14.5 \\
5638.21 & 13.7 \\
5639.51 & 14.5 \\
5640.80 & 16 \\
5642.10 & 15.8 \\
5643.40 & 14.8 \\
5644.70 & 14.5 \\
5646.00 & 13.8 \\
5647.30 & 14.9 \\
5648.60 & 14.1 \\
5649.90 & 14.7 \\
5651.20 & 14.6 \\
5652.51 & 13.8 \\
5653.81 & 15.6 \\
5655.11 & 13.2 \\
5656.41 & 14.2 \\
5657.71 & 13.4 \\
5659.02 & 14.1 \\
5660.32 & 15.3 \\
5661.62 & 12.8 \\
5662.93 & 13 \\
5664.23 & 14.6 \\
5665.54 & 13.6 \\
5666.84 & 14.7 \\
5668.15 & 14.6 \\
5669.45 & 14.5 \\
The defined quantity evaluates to 1.1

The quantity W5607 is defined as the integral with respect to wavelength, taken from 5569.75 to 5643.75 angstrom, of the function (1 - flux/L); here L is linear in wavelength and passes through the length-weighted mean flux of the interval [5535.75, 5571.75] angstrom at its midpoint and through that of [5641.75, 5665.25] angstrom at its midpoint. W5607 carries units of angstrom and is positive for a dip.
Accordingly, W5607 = 2.8 angstrom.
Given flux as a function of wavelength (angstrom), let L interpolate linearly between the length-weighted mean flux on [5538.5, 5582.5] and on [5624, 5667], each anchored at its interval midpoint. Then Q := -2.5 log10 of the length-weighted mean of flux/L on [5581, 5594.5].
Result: 0.130 mag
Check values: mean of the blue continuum 13.6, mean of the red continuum 14.2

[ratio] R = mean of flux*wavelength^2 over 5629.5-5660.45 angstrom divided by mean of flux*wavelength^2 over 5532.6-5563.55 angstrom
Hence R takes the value 1.1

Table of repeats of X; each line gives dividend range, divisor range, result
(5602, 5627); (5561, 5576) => 1.08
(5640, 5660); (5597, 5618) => 1.09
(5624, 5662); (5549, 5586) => 1.09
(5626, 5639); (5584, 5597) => 1.17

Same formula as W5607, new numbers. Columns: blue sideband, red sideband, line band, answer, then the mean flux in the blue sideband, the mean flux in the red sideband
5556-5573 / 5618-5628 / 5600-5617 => -0.7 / 13.1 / 13.3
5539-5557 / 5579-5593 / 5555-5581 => -0.3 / 14.1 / 12.5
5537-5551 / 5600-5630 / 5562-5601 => 2.9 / 13.9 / 13.6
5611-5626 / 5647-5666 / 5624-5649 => -1.1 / 13.3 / 14.1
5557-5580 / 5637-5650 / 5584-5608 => 2.0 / 13.3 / 14.7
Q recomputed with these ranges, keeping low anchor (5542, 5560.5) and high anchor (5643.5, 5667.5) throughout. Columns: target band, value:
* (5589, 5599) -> 0.14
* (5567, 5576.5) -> 0.08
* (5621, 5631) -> 0.05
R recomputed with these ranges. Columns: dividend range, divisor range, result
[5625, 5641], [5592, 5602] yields 1.14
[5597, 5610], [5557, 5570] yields 1.04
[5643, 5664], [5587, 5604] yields 1.19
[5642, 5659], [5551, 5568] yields 1.10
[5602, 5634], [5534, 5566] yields 1.02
